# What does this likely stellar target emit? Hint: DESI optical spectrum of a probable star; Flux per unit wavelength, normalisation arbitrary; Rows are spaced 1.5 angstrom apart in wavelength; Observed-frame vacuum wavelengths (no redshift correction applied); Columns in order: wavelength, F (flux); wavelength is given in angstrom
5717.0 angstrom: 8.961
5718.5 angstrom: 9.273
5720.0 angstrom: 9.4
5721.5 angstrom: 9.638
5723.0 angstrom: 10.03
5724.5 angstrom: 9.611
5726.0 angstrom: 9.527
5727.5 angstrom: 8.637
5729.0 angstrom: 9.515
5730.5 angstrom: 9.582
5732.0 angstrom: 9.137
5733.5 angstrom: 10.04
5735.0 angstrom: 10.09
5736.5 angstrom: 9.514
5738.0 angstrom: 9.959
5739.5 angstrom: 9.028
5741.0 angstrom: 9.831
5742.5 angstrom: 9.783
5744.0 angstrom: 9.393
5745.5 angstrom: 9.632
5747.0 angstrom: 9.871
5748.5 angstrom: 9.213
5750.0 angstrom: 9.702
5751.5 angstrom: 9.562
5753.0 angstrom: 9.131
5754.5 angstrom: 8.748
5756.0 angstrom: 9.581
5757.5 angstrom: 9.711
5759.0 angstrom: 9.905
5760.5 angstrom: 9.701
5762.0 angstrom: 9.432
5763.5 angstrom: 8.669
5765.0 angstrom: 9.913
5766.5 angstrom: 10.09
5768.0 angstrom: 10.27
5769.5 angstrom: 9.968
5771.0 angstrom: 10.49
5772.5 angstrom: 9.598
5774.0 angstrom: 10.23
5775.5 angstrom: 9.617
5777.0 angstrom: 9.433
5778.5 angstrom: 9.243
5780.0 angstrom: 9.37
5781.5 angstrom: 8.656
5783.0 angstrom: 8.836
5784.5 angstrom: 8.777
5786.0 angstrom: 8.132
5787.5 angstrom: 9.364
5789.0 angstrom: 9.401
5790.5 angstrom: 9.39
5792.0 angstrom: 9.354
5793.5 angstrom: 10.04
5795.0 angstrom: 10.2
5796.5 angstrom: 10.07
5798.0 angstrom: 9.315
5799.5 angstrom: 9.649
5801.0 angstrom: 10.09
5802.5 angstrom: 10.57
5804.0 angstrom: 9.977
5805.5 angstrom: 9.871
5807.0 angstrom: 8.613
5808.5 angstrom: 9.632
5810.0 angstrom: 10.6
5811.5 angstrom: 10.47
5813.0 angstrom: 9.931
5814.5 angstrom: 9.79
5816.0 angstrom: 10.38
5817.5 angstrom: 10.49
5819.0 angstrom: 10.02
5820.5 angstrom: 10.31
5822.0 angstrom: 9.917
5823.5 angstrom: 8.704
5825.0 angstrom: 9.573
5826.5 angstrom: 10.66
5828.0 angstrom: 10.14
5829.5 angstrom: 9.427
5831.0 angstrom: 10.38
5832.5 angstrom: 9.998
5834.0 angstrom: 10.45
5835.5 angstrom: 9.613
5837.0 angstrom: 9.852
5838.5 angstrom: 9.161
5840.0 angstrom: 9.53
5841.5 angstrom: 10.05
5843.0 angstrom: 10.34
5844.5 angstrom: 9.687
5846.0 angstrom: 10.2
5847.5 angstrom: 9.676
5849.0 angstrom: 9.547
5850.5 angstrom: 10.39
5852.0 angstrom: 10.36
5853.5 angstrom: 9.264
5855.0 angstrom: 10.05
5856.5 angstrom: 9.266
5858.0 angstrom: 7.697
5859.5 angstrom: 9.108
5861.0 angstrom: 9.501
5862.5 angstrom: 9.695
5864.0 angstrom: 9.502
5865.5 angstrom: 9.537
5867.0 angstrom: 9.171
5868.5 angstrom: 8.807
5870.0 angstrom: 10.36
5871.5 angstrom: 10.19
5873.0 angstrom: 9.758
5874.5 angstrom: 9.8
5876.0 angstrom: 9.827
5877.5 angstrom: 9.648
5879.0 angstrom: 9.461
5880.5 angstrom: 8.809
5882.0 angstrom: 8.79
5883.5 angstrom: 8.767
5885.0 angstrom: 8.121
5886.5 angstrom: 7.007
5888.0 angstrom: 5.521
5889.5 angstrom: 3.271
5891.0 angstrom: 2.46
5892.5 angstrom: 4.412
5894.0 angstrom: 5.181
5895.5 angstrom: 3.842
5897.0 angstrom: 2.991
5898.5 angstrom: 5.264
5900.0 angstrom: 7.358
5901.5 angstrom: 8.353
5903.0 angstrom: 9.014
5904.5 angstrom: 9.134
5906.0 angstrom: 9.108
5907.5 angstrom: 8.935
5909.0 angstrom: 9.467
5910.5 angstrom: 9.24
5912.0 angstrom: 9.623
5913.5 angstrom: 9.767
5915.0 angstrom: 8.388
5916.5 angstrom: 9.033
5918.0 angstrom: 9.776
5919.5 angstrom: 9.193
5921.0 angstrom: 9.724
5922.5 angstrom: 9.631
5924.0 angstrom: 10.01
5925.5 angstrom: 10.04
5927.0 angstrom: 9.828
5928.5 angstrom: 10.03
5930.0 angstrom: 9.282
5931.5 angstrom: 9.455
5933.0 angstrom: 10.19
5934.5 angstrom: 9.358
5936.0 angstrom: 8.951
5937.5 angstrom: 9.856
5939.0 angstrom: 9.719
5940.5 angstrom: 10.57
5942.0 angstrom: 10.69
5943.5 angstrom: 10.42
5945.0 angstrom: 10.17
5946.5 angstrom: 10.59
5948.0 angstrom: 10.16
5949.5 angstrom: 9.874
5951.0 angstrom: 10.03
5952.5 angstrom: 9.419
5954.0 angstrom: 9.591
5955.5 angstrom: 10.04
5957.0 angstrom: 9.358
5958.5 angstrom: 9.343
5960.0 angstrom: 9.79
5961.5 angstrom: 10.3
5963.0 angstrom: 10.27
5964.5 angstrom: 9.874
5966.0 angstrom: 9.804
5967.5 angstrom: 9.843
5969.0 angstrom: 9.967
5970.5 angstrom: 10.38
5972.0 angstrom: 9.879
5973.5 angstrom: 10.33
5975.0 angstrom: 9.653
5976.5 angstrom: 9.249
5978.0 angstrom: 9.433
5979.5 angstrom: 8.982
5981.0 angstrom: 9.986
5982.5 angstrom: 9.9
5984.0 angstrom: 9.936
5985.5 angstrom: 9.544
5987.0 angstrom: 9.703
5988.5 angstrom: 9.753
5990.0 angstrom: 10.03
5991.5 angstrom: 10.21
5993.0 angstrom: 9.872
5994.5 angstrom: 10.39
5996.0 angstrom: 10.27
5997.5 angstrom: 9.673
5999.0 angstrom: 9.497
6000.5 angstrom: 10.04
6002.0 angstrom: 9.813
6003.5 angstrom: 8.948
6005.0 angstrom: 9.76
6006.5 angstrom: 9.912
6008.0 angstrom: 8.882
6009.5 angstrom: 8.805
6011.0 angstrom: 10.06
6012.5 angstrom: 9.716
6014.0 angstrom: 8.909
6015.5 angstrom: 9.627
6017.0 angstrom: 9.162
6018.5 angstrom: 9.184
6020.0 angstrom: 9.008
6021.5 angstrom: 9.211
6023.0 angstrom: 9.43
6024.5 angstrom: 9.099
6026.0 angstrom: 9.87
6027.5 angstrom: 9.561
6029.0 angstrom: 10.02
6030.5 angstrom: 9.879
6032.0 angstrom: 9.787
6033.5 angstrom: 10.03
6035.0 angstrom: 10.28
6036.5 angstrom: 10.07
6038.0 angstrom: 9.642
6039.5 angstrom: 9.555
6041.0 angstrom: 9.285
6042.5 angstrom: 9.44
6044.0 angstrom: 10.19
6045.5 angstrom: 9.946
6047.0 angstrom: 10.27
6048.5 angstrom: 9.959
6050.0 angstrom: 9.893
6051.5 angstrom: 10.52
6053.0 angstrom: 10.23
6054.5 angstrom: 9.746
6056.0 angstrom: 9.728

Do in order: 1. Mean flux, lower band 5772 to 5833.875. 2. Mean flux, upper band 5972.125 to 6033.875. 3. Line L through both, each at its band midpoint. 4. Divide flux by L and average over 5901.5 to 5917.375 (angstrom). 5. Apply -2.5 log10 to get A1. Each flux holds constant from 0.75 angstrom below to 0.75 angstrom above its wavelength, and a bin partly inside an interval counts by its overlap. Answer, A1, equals 0.06 mag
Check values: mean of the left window 9.72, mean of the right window 9.64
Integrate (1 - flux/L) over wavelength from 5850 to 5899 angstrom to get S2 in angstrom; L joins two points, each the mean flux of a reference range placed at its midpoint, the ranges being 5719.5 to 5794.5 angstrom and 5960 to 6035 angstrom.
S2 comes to 7.9 angstrom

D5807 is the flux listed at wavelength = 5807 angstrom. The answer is 8.613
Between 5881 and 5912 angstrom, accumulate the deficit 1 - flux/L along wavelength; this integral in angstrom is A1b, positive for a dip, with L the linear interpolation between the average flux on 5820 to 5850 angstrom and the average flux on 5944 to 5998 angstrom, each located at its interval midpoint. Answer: 9.3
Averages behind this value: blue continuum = 9.86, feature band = 6.9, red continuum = 9.88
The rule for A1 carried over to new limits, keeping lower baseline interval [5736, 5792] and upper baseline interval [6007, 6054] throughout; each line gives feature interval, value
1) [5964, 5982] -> -0.02 mag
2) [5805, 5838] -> -0.05 mag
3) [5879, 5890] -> 0.27 mag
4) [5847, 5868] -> 0.01 mag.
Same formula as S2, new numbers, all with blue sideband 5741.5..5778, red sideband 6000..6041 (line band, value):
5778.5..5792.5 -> 0.88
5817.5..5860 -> -0.70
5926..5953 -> -0.96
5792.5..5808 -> -0.31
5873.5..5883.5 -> 0.27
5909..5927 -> 0.16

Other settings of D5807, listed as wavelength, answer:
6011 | 10.06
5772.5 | 9.598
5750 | 9.702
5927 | 9.828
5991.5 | 10.21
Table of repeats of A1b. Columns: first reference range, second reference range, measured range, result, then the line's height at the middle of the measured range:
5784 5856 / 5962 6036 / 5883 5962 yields 8.80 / 9.76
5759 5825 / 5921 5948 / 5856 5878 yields 0.80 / 9.82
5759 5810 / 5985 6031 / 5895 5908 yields 3.33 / 9.6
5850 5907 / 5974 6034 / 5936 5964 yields -3.14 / 8.98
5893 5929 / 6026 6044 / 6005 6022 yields 0.39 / 9.56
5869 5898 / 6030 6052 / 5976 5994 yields -1.52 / 8.97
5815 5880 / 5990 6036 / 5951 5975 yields -0.51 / 9.67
